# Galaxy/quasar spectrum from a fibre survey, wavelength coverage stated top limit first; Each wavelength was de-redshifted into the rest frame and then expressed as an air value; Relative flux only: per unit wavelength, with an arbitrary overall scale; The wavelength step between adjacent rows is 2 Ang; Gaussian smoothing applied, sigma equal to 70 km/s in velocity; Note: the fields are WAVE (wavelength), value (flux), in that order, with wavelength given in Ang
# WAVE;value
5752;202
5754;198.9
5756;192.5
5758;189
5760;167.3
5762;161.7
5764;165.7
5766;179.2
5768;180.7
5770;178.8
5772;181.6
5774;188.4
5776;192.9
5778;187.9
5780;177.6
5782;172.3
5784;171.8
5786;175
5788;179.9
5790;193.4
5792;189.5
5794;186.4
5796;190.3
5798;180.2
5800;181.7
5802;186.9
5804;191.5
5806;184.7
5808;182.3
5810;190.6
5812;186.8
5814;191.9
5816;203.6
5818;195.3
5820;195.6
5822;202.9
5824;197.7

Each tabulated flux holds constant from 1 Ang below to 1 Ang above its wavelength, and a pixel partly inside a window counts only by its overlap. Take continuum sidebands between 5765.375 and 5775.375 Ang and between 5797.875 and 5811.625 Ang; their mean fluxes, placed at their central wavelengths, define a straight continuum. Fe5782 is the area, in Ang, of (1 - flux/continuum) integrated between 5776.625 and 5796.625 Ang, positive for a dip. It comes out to 0.16 Ang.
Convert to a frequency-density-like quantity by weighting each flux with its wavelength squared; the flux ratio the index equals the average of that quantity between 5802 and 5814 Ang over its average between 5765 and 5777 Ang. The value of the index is 1.03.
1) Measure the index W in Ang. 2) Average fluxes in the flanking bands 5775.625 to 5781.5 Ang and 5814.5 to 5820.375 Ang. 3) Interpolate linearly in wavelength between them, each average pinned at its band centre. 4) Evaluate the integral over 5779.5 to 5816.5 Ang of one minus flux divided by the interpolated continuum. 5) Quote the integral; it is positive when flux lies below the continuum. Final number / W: 1.2 Ang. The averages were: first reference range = 184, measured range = 185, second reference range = 198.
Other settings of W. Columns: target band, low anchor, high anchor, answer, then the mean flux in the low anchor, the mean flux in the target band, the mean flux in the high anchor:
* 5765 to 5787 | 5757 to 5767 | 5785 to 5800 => -0.3 Ang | 173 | 181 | 185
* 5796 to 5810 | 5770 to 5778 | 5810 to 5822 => 0.5 Ang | 187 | 185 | 195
